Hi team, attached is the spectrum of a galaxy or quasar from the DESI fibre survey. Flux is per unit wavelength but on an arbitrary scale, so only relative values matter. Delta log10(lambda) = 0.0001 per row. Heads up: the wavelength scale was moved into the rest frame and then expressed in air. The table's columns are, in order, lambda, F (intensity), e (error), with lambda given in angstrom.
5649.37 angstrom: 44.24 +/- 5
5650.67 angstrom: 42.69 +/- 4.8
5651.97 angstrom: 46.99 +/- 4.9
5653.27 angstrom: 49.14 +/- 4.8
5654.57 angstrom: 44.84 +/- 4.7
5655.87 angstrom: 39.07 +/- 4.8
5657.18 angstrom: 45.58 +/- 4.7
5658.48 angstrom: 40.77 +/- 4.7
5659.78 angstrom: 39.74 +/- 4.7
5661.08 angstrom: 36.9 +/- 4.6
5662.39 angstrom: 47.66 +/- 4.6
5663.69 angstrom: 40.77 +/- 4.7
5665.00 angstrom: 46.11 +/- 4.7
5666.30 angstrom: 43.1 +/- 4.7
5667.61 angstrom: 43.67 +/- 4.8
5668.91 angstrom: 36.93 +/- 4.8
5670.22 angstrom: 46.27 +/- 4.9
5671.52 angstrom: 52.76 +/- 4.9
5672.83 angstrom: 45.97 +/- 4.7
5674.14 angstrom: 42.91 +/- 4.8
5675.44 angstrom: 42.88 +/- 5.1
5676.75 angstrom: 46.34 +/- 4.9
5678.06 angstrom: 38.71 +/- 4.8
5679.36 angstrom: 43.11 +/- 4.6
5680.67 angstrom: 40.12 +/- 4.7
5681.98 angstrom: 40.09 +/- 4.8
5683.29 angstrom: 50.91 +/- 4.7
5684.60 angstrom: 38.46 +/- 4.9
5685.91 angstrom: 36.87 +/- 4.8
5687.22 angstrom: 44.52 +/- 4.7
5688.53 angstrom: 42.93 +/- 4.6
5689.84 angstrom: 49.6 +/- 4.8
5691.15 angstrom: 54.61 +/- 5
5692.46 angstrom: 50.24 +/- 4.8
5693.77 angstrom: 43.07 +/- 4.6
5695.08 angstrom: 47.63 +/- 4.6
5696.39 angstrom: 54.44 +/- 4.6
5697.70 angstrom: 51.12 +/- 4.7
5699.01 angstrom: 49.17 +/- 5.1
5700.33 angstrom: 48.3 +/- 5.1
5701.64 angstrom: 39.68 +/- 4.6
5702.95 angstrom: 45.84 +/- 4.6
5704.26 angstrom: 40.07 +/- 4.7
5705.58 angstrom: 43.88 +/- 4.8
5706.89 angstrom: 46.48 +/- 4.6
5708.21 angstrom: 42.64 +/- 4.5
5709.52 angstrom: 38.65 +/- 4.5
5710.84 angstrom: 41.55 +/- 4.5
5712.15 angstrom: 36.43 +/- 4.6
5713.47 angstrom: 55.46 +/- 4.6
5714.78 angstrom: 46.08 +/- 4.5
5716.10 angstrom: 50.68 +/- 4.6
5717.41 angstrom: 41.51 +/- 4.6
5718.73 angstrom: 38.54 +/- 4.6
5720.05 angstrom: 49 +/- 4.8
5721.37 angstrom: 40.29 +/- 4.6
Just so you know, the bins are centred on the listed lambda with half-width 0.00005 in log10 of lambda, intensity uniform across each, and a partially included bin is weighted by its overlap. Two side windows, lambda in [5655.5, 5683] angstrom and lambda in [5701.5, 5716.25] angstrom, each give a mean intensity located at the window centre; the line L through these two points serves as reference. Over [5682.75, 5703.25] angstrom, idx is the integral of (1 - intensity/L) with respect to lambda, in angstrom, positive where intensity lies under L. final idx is -1.50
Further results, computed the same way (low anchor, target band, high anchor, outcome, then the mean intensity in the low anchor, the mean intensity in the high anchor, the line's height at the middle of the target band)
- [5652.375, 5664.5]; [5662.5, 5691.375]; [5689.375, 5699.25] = 1.6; 42.8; 50.1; 46.6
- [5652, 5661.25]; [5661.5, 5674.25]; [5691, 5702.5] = 0.0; 42.9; 48.4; 44.5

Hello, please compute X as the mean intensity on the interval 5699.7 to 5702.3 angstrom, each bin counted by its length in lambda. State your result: 44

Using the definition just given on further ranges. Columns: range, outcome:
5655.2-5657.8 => 42.2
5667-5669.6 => 40.3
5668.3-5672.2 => 45.4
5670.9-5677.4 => 46.1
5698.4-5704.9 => 44.6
